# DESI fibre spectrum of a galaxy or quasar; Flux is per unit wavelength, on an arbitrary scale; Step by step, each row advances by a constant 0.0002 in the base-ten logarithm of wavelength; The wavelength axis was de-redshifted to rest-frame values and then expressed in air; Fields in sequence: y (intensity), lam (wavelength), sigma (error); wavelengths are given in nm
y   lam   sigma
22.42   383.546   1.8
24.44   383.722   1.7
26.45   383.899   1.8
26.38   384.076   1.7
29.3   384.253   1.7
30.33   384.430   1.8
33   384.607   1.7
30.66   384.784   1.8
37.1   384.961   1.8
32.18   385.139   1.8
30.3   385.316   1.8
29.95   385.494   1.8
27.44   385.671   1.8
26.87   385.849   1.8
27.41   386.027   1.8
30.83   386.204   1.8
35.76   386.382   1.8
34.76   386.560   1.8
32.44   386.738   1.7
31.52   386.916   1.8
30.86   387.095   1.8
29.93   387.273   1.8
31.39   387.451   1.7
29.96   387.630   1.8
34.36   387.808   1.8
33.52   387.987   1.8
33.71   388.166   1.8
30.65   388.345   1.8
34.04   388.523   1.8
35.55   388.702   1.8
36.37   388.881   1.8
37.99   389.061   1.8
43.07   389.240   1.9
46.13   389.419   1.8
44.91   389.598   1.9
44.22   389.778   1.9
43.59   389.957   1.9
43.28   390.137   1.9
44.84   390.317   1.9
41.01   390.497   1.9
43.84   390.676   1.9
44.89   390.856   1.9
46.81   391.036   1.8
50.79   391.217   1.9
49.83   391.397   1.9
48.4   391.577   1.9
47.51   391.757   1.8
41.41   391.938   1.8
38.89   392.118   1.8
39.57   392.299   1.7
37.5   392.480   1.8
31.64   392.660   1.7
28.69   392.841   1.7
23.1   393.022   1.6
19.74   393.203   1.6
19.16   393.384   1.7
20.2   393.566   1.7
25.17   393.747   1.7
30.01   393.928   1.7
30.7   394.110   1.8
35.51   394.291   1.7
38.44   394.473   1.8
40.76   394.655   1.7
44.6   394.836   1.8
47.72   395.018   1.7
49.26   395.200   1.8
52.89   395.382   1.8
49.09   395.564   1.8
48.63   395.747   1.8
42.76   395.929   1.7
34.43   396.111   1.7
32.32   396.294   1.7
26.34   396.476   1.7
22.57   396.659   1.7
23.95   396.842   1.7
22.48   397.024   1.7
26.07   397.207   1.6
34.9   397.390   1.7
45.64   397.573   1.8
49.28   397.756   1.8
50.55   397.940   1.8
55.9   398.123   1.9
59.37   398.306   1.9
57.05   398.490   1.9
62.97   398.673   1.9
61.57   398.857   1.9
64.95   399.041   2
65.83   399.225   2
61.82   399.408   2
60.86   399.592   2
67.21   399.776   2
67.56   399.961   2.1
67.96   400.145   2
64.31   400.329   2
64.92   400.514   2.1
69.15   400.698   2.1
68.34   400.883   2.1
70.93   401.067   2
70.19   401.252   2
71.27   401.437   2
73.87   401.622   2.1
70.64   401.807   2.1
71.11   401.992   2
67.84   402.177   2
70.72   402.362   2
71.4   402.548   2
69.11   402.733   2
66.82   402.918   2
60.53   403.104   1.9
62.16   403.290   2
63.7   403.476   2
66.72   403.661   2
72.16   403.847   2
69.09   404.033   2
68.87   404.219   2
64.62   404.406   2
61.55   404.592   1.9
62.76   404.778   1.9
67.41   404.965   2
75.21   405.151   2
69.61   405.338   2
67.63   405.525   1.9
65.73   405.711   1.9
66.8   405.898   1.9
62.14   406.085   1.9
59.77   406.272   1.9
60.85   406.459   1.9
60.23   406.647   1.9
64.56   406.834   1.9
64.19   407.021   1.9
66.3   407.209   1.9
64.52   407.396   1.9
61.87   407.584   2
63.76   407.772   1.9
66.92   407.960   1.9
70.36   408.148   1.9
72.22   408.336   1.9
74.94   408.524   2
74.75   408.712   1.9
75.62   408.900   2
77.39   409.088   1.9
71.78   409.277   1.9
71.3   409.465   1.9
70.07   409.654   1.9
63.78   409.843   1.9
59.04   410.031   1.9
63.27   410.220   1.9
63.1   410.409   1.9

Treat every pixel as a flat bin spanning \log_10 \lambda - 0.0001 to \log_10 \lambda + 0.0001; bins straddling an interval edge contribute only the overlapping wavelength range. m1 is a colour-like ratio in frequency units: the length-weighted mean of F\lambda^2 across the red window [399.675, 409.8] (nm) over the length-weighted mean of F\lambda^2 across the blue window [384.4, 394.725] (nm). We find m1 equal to 2.1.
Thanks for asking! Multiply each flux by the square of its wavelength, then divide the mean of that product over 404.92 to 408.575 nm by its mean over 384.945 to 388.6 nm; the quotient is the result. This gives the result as 2.32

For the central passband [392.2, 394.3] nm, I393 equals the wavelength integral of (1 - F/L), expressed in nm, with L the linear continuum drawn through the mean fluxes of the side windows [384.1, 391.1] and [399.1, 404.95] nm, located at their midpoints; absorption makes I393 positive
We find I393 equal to 0.86 nm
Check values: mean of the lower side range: 35.4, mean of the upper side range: 67.2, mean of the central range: 28.2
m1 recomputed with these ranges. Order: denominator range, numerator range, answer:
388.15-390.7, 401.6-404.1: 1.81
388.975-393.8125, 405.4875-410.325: 1.88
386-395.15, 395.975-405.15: 1.69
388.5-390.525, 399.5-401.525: 1.72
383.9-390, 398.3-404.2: 2.14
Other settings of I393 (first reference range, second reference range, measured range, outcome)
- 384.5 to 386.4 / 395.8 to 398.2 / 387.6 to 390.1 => -0.43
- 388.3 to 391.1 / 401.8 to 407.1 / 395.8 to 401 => 0.50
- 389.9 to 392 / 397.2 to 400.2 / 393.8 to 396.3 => 0.51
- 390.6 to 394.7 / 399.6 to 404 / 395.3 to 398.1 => 0.68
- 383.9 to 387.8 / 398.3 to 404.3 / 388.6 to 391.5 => -0.20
